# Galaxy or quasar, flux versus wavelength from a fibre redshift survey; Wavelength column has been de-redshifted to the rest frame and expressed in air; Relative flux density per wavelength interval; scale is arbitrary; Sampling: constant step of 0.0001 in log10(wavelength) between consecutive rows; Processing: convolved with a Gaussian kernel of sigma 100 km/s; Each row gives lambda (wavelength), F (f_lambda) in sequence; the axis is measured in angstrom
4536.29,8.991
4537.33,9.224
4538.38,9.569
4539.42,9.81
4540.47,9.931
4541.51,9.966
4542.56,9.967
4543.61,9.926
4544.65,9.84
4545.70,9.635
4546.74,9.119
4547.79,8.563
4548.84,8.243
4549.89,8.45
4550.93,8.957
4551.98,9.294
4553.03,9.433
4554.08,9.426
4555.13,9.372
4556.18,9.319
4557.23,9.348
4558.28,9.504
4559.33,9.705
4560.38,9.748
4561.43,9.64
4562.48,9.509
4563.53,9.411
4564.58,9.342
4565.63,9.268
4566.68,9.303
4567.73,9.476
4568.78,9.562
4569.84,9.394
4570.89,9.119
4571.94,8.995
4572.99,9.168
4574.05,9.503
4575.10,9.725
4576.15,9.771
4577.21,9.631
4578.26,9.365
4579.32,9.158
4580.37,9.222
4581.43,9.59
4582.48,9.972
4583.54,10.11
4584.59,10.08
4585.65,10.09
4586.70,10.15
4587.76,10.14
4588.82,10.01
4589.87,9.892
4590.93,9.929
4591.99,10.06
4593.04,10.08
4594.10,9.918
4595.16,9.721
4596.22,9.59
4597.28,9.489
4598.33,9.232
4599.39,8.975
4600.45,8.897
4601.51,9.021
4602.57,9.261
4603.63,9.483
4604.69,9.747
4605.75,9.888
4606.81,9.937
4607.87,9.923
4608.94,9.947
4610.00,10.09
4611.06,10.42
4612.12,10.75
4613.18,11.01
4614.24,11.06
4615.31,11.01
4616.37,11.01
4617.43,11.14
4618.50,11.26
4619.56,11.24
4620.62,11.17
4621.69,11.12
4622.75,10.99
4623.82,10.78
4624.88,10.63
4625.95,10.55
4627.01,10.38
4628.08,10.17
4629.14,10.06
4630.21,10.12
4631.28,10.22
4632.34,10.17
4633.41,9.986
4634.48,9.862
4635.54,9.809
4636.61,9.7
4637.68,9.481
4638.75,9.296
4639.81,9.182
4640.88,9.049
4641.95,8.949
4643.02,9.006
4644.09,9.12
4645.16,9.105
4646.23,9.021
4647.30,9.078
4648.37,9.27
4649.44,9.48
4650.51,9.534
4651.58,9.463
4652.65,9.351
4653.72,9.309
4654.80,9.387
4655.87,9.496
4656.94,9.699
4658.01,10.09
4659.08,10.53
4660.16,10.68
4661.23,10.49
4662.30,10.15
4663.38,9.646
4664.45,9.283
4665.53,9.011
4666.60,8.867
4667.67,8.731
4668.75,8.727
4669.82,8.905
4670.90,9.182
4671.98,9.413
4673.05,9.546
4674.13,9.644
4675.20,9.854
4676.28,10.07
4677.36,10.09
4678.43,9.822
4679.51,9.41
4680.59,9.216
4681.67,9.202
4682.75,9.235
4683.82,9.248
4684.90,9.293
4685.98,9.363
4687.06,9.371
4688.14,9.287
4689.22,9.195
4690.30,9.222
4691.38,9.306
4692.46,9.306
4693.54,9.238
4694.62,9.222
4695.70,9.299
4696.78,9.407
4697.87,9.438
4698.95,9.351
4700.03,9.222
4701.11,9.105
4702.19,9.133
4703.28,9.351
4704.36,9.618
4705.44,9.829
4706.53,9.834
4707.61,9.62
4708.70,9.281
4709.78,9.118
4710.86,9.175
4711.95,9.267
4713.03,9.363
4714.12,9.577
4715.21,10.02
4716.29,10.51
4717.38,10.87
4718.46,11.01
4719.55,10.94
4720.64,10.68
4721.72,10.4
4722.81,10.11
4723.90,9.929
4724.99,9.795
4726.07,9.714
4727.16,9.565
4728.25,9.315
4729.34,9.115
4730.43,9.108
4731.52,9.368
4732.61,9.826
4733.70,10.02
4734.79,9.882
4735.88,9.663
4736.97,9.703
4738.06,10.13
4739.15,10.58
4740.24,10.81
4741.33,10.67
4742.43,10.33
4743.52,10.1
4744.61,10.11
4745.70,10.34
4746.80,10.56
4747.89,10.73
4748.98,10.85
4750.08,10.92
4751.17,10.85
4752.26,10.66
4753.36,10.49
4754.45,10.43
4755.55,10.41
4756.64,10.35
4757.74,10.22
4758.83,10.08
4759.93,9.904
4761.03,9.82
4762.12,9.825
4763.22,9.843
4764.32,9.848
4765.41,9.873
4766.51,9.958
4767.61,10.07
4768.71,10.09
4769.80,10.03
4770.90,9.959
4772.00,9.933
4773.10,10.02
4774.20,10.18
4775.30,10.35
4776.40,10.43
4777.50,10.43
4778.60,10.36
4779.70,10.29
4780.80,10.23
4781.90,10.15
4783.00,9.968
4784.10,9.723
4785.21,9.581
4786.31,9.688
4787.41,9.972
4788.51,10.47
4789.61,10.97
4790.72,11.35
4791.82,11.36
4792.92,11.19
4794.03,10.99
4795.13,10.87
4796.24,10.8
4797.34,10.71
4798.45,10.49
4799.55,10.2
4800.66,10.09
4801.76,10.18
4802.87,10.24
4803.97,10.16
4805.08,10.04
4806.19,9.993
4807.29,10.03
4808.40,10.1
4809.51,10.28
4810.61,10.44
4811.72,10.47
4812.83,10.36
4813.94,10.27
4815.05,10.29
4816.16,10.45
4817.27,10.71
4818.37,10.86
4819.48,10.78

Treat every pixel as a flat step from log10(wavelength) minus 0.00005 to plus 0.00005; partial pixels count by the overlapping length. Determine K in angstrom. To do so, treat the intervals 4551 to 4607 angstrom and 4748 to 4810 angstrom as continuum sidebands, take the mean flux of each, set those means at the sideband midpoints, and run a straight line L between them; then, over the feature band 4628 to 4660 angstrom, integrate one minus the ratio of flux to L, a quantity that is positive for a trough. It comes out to 0.7 angstrom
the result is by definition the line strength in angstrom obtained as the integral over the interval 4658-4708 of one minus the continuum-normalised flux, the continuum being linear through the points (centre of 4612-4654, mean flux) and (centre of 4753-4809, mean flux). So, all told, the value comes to 3.22 angstrom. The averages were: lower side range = 10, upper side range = 10.2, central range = 9.46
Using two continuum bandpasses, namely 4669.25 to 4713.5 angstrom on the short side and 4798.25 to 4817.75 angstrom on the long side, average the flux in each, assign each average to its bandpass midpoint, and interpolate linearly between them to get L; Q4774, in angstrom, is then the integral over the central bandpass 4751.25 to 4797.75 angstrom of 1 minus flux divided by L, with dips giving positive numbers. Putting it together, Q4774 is -1.28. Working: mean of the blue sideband 9.39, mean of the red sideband 10.3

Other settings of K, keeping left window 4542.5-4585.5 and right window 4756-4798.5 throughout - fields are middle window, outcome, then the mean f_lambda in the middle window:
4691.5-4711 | 1.17 angstrom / 9.37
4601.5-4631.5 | -2.58 angstrom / 10.5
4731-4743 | 0.02 angstrom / 10.1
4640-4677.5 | 1.30 angstrom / 9.45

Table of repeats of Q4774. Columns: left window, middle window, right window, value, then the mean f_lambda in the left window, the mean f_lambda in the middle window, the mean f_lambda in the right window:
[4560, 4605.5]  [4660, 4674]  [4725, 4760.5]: 0.67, 9.58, 9.41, 10.1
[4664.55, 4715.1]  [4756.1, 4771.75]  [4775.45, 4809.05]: 0.15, 9.35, 9.99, 10.4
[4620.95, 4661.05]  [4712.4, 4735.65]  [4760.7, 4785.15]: 0.02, 9.8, 9.95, 10.1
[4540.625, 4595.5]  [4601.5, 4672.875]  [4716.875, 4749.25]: -0.68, 9.54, 9.88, 10.1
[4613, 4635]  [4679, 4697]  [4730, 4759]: 2.02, 10.7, 9.28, 10.3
